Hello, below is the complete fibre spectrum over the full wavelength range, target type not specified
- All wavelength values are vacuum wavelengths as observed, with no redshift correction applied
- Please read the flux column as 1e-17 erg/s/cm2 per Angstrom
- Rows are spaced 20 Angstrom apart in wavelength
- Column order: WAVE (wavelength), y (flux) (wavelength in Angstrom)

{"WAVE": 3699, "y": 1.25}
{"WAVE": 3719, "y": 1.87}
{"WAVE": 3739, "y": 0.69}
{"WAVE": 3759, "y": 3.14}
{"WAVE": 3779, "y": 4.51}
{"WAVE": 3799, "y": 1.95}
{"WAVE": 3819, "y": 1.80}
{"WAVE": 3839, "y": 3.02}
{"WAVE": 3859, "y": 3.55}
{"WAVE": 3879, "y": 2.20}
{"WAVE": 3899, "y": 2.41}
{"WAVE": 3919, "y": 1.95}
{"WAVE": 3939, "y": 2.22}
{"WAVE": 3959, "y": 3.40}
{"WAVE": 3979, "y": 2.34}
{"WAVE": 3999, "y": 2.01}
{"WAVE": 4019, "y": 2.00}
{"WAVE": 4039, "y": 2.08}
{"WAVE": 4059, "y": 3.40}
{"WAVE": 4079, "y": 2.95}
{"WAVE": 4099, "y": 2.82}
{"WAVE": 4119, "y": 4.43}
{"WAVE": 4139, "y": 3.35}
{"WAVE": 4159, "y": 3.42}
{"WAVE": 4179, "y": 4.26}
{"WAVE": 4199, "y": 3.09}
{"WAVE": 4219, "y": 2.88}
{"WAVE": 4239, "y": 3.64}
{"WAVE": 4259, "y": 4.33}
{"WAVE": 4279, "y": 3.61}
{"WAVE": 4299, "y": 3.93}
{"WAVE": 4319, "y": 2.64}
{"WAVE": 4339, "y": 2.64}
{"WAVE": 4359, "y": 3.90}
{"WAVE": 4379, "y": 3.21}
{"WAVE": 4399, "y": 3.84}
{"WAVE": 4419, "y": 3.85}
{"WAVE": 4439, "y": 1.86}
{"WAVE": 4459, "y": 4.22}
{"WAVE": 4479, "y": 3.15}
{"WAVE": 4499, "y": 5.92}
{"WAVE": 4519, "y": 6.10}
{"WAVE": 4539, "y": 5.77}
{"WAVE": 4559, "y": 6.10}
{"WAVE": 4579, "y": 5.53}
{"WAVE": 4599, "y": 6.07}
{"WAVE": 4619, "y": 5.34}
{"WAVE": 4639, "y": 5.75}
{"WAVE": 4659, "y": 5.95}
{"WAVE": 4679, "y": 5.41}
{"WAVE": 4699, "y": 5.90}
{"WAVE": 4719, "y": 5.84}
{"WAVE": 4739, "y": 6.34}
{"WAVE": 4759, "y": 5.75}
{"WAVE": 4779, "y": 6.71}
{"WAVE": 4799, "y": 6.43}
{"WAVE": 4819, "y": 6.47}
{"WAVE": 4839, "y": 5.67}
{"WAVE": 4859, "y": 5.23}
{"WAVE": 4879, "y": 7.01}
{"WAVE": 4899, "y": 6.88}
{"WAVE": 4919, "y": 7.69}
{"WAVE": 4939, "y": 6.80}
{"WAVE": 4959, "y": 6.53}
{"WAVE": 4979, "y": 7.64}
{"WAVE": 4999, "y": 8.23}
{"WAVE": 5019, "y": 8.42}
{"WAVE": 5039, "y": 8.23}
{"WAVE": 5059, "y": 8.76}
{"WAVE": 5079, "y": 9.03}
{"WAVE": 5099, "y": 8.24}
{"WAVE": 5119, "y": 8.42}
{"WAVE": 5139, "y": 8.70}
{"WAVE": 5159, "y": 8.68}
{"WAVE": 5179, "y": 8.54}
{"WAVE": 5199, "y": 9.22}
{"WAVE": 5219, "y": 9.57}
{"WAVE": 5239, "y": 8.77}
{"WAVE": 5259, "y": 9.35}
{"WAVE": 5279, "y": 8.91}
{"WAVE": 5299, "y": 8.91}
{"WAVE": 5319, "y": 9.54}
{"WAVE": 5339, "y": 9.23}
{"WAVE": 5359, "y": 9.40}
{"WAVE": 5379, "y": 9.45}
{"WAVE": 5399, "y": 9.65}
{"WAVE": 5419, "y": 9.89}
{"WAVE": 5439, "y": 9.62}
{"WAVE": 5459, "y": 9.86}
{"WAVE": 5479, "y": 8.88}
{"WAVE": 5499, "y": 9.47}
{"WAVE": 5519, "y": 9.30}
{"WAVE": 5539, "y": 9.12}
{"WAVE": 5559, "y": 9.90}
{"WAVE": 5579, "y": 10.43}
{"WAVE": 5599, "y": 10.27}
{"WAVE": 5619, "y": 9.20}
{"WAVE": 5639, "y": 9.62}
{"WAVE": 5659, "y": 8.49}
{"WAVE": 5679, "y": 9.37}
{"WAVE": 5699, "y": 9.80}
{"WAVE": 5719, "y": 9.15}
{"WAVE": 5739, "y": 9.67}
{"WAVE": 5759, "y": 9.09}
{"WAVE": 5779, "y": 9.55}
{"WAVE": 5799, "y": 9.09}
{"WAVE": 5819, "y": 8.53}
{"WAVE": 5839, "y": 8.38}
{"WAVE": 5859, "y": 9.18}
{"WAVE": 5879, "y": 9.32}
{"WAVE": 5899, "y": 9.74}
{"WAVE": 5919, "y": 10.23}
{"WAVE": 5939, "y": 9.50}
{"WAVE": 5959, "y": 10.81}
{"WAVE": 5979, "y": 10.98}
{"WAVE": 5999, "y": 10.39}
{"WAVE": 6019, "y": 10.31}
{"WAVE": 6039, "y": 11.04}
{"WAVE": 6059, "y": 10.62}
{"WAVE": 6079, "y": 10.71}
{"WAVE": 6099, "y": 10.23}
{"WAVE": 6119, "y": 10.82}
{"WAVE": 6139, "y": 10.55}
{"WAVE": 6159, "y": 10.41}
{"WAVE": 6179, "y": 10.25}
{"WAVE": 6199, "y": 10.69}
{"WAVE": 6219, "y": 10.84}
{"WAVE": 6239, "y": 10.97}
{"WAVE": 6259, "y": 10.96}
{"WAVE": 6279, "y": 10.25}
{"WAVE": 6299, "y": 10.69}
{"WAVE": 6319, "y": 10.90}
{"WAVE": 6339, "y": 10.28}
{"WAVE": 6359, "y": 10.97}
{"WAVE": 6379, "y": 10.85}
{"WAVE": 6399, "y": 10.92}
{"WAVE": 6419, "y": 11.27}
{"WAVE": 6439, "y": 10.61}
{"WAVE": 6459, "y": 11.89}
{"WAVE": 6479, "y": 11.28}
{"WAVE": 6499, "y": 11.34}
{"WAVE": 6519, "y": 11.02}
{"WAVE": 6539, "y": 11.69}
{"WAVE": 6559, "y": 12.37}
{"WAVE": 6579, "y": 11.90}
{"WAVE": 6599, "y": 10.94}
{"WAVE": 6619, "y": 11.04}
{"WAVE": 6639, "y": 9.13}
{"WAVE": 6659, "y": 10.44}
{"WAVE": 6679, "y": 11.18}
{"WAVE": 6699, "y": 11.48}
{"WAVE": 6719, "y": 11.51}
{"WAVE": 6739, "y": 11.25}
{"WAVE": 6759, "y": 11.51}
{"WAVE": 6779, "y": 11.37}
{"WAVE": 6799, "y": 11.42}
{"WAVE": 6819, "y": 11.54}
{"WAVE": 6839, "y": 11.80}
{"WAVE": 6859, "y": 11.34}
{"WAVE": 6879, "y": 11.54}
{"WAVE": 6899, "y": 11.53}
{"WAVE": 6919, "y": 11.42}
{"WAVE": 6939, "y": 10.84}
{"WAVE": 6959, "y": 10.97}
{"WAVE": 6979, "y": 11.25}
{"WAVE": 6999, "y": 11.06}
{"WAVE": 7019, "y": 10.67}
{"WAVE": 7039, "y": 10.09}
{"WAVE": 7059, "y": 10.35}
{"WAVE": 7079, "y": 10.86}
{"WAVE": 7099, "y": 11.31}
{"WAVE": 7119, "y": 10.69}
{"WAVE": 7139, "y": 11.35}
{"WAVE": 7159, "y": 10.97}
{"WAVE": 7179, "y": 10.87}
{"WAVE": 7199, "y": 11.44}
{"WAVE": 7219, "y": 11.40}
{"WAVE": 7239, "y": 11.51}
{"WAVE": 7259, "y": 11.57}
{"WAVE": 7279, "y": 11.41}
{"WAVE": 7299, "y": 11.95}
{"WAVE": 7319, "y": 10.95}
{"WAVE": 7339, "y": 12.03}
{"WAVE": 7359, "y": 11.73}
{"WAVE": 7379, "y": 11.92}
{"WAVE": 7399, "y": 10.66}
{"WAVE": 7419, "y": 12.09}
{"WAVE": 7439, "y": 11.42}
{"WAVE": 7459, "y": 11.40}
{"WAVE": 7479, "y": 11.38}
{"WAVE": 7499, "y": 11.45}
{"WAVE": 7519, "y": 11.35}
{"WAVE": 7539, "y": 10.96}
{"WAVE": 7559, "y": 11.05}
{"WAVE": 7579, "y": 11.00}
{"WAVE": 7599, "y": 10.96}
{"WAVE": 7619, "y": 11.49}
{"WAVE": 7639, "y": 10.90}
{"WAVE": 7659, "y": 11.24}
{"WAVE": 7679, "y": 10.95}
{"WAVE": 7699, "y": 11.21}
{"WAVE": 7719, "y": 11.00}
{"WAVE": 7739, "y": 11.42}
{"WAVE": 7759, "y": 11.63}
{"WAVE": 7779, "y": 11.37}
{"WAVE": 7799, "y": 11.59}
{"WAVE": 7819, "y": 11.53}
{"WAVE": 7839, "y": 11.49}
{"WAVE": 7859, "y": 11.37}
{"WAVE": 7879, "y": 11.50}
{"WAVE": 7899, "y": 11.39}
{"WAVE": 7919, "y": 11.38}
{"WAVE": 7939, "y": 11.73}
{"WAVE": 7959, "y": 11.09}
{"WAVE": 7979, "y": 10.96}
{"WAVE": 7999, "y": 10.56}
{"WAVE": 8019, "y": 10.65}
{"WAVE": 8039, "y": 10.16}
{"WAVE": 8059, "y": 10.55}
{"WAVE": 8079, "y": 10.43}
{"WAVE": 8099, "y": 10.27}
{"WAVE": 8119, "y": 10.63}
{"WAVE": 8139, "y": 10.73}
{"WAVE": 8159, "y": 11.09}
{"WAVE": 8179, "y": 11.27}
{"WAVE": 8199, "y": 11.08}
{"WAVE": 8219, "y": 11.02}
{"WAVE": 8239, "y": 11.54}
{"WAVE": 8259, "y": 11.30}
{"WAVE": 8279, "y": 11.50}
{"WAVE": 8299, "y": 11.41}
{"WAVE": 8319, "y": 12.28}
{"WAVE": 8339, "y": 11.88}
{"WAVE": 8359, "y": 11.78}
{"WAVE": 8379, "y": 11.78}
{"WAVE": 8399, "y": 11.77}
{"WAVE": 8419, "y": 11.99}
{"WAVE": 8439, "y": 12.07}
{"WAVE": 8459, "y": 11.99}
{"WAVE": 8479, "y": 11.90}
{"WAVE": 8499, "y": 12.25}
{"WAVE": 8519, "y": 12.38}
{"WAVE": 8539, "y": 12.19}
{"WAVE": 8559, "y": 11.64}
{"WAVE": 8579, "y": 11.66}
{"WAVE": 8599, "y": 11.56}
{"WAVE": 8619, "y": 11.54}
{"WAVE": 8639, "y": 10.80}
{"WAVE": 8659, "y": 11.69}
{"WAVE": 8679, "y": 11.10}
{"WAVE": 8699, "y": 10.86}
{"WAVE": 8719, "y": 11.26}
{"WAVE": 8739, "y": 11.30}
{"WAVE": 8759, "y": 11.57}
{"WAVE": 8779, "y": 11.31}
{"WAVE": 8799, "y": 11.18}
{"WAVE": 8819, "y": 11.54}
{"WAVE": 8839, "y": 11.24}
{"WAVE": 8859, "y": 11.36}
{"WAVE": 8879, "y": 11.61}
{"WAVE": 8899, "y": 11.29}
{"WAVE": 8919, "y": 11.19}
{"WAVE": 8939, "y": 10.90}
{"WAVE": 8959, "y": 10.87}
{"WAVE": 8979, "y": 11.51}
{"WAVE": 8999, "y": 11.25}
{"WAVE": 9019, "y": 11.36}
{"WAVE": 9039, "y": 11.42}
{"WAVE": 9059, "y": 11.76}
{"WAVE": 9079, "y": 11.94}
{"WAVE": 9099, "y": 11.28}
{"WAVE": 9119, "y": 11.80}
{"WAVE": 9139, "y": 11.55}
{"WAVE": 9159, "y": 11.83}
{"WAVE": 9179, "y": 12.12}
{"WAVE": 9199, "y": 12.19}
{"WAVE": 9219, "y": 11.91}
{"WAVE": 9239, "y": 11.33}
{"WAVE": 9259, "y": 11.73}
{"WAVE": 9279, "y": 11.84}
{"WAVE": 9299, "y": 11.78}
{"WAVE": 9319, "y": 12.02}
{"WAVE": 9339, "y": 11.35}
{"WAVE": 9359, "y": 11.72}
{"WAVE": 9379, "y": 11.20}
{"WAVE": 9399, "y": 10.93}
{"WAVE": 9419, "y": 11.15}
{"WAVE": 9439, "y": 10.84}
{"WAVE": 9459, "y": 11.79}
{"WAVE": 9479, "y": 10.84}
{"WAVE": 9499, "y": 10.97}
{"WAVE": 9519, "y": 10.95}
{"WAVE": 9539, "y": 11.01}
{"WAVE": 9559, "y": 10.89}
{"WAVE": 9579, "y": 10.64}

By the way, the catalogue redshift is 0.13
